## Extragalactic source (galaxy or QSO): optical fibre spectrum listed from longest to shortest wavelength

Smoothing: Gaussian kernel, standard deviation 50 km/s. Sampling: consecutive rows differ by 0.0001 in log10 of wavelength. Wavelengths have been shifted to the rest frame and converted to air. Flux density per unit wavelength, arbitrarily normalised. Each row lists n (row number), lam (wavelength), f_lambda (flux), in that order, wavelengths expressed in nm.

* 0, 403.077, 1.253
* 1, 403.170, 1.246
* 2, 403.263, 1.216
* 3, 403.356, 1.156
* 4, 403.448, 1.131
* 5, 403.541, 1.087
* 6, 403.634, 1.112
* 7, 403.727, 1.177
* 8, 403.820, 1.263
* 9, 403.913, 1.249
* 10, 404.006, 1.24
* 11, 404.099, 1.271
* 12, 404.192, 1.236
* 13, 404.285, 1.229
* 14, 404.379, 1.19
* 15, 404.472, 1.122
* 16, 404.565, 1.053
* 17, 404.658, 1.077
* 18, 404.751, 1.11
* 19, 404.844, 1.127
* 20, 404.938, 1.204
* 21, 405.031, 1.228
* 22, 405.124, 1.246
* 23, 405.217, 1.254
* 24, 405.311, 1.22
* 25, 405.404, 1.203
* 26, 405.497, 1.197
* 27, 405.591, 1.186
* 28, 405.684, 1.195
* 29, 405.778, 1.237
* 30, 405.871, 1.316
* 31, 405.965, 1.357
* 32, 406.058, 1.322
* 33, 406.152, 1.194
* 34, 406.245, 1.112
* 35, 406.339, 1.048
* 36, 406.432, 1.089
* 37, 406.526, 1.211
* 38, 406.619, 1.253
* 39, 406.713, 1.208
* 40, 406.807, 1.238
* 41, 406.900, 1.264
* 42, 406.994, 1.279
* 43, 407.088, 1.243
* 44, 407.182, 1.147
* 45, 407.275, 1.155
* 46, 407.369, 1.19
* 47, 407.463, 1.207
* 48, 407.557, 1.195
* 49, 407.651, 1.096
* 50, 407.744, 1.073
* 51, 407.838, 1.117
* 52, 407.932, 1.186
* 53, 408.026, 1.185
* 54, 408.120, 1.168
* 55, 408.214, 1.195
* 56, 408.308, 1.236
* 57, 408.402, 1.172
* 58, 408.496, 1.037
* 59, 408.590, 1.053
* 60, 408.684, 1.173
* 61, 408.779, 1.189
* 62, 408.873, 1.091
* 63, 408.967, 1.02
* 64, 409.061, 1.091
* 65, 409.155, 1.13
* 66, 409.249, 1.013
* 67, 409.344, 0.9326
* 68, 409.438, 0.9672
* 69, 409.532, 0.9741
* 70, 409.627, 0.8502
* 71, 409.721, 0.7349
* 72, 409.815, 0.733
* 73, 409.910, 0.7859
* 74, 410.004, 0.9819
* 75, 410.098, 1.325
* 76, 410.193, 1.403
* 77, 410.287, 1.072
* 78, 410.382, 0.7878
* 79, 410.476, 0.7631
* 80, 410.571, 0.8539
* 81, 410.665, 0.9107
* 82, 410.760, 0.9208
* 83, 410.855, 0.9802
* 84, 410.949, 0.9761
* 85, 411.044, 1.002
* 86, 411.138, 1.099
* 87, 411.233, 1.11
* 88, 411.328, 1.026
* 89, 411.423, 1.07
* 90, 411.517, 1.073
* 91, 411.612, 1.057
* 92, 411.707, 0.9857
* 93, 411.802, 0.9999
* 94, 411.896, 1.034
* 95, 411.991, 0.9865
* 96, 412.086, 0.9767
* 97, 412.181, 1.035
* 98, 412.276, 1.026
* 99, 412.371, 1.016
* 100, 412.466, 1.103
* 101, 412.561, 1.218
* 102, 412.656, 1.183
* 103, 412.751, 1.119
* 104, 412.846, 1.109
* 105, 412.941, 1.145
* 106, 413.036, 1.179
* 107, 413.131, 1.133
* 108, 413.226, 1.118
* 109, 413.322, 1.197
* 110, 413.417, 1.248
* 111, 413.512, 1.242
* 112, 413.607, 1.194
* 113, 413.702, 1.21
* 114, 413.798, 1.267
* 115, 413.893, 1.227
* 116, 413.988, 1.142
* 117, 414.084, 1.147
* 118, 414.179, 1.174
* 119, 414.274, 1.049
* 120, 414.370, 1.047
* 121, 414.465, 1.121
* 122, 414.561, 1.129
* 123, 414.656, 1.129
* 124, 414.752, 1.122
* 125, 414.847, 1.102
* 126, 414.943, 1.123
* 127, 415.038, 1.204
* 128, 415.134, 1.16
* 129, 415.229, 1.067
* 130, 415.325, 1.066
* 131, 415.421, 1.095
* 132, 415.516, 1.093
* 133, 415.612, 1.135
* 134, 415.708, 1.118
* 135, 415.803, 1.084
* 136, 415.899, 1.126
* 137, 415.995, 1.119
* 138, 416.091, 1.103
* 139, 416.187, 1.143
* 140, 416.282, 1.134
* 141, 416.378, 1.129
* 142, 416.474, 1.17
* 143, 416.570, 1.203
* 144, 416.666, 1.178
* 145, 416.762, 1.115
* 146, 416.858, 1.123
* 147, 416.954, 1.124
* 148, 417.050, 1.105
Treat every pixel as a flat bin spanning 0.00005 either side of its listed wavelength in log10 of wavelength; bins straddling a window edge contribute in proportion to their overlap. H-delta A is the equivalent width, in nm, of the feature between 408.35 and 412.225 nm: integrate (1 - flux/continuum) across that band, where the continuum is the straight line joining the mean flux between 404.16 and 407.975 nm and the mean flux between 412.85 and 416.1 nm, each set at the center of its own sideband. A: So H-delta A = 0.52 nm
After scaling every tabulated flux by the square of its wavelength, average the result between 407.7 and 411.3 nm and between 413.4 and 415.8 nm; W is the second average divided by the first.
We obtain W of 1.1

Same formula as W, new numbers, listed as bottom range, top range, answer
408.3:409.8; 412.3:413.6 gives 1.14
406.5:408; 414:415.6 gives 0.97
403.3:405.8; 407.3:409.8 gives 0.93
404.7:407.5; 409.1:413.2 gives 0.87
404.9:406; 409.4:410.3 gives 0.81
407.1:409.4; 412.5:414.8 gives 1.06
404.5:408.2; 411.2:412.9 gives 0.92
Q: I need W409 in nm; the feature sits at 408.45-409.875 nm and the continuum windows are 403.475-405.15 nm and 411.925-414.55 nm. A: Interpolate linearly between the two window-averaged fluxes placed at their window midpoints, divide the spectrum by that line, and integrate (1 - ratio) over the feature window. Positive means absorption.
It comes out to 0.19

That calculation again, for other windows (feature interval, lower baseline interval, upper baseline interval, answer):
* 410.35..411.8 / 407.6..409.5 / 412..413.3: 0.17 nm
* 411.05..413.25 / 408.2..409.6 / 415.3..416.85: 0.05 nm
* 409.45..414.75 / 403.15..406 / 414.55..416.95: 0.40 nm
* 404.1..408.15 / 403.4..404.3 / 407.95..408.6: -0.05 nm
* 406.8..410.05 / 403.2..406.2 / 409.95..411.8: 0.02 nm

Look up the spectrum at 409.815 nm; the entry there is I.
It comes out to 0.733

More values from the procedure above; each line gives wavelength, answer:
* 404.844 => 1.127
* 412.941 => 1.145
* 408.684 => 1.173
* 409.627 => 0.8502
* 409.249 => 1.013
